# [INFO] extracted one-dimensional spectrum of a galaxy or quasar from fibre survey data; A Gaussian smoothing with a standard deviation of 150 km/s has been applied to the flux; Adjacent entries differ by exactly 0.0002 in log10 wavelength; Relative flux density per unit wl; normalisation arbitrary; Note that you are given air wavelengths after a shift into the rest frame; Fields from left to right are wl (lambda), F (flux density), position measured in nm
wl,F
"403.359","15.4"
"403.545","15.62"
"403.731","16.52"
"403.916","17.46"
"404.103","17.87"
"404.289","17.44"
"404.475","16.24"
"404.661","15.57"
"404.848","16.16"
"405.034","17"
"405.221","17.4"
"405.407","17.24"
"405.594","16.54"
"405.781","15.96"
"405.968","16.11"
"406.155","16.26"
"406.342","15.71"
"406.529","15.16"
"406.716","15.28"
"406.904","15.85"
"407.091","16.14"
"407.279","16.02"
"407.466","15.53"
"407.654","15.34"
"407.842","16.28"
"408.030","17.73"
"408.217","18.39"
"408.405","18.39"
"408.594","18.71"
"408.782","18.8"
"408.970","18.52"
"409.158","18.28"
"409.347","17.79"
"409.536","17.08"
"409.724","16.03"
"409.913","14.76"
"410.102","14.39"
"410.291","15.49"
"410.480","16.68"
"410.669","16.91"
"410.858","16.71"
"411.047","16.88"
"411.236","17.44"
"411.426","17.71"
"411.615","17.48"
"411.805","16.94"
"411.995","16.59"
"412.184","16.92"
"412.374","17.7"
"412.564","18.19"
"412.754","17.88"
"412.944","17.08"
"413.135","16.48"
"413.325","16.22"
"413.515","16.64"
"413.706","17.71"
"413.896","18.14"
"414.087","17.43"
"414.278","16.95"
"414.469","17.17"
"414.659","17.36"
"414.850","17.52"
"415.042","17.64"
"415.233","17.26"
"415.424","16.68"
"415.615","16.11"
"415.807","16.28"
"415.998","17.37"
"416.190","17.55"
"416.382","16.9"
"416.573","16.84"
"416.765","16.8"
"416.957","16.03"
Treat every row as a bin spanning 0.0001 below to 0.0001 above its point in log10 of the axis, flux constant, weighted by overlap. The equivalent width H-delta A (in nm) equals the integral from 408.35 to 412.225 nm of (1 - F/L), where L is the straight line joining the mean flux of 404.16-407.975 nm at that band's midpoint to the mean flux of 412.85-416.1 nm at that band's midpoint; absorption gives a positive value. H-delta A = -0.10 nm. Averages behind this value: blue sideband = 16.2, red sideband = 17.1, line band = 17.1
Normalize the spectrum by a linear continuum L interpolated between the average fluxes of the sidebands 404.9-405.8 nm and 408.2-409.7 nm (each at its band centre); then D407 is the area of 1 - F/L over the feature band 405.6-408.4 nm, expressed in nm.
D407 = 0.199 nm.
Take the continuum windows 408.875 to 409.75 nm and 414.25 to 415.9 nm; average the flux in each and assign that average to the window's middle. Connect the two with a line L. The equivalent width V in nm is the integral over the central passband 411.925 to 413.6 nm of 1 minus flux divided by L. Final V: 0.02 nm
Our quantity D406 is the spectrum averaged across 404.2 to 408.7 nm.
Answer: 16.5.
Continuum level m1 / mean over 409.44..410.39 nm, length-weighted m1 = 15.6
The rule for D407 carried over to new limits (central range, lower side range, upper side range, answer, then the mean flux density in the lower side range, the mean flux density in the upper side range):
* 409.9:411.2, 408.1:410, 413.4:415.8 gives 0.106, 17.7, 17.2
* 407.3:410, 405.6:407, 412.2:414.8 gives -0.155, 15.8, 17.3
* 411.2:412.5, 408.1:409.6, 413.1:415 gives 0.028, 18.3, 17.2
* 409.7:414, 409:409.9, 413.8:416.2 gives 0.080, 17.1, 17.2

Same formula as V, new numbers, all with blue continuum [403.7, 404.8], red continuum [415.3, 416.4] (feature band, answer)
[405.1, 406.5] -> 0.04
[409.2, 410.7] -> 0.06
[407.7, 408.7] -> -0.06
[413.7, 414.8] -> -0.04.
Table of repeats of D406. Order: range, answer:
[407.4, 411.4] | 17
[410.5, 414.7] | 17.2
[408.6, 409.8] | 17.9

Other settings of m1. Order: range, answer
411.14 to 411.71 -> 17.5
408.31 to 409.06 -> 18.6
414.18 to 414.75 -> 17.2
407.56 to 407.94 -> 15.8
